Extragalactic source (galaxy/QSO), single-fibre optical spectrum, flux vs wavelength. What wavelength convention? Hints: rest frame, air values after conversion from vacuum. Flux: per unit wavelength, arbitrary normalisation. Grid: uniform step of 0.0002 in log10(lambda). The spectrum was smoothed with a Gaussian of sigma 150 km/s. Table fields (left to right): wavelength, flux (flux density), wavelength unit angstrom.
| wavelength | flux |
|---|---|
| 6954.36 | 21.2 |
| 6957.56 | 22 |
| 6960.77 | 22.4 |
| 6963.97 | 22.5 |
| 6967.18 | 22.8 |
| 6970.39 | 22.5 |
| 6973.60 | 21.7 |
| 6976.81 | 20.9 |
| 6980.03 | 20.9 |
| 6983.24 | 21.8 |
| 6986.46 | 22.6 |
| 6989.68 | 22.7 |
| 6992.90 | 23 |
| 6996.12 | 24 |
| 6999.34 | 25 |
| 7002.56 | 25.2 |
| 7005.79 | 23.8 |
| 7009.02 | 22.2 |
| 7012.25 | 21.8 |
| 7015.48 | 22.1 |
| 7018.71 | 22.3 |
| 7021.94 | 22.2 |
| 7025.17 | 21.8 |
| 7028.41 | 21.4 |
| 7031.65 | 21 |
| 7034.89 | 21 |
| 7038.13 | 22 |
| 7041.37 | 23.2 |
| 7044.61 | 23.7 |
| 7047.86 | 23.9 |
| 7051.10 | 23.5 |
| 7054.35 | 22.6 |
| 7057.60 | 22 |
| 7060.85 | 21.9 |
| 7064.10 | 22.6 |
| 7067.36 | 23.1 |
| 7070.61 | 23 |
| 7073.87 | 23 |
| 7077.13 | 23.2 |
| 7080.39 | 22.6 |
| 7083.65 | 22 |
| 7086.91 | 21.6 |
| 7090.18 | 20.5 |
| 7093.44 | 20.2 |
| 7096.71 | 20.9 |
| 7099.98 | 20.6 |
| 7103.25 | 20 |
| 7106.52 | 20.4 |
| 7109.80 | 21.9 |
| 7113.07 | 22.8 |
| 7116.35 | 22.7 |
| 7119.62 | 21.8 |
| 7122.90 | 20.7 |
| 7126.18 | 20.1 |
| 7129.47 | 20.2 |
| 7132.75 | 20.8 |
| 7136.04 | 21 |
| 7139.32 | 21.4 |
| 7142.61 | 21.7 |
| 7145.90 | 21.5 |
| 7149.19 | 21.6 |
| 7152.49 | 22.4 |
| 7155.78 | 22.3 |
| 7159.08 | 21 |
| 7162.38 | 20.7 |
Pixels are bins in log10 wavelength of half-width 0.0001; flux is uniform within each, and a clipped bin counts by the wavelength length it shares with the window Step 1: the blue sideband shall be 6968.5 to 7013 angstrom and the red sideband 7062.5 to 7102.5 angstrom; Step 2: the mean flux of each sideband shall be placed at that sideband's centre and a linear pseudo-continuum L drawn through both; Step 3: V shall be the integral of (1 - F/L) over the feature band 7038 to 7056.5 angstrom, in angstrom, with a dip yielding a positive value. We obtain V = -0.8 angstrom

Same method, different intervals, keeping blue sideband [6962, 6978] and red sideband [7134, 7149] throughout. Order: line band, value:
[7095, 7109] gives 0.66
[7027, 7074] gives -1.57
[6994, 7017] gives -1.53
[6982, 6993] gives -0.22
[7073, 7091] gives -0.44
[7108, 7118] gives -0.42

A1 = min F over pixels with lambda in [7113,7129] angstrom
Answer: 20.1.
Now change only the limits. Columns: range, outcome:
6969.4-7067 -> 20.9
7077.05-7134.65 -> 20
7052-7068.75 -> 21.9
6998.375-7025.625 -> 21.8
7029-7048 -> 21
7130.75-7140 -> 20.8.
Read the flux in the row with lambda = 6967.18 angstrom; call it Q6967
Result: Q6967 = 22.8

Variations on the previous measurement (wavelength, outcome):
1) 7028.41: 21.4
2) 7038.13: 22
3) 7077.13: 23.2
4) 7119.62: 21.8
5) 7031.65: 21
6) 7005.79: 23.8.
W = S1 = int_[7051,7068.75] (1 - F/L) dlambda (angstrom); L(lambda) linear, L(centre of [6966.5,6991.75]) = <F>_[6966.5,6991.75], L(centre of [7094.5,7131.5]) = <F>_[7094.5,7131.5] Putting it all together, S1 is -0.9 angstrom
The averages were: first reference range 22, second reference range 21.1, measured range 22.5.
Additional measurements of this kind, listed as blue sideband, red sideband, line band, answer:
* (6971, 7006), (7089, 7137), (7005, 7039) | 0.6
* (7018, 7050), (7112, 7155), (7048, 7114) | -0.2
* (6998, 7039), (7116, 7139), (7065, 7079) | -0.9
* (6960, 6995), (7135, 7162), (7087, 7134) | 1.6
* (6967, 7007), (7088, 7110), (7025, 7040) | 0.3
